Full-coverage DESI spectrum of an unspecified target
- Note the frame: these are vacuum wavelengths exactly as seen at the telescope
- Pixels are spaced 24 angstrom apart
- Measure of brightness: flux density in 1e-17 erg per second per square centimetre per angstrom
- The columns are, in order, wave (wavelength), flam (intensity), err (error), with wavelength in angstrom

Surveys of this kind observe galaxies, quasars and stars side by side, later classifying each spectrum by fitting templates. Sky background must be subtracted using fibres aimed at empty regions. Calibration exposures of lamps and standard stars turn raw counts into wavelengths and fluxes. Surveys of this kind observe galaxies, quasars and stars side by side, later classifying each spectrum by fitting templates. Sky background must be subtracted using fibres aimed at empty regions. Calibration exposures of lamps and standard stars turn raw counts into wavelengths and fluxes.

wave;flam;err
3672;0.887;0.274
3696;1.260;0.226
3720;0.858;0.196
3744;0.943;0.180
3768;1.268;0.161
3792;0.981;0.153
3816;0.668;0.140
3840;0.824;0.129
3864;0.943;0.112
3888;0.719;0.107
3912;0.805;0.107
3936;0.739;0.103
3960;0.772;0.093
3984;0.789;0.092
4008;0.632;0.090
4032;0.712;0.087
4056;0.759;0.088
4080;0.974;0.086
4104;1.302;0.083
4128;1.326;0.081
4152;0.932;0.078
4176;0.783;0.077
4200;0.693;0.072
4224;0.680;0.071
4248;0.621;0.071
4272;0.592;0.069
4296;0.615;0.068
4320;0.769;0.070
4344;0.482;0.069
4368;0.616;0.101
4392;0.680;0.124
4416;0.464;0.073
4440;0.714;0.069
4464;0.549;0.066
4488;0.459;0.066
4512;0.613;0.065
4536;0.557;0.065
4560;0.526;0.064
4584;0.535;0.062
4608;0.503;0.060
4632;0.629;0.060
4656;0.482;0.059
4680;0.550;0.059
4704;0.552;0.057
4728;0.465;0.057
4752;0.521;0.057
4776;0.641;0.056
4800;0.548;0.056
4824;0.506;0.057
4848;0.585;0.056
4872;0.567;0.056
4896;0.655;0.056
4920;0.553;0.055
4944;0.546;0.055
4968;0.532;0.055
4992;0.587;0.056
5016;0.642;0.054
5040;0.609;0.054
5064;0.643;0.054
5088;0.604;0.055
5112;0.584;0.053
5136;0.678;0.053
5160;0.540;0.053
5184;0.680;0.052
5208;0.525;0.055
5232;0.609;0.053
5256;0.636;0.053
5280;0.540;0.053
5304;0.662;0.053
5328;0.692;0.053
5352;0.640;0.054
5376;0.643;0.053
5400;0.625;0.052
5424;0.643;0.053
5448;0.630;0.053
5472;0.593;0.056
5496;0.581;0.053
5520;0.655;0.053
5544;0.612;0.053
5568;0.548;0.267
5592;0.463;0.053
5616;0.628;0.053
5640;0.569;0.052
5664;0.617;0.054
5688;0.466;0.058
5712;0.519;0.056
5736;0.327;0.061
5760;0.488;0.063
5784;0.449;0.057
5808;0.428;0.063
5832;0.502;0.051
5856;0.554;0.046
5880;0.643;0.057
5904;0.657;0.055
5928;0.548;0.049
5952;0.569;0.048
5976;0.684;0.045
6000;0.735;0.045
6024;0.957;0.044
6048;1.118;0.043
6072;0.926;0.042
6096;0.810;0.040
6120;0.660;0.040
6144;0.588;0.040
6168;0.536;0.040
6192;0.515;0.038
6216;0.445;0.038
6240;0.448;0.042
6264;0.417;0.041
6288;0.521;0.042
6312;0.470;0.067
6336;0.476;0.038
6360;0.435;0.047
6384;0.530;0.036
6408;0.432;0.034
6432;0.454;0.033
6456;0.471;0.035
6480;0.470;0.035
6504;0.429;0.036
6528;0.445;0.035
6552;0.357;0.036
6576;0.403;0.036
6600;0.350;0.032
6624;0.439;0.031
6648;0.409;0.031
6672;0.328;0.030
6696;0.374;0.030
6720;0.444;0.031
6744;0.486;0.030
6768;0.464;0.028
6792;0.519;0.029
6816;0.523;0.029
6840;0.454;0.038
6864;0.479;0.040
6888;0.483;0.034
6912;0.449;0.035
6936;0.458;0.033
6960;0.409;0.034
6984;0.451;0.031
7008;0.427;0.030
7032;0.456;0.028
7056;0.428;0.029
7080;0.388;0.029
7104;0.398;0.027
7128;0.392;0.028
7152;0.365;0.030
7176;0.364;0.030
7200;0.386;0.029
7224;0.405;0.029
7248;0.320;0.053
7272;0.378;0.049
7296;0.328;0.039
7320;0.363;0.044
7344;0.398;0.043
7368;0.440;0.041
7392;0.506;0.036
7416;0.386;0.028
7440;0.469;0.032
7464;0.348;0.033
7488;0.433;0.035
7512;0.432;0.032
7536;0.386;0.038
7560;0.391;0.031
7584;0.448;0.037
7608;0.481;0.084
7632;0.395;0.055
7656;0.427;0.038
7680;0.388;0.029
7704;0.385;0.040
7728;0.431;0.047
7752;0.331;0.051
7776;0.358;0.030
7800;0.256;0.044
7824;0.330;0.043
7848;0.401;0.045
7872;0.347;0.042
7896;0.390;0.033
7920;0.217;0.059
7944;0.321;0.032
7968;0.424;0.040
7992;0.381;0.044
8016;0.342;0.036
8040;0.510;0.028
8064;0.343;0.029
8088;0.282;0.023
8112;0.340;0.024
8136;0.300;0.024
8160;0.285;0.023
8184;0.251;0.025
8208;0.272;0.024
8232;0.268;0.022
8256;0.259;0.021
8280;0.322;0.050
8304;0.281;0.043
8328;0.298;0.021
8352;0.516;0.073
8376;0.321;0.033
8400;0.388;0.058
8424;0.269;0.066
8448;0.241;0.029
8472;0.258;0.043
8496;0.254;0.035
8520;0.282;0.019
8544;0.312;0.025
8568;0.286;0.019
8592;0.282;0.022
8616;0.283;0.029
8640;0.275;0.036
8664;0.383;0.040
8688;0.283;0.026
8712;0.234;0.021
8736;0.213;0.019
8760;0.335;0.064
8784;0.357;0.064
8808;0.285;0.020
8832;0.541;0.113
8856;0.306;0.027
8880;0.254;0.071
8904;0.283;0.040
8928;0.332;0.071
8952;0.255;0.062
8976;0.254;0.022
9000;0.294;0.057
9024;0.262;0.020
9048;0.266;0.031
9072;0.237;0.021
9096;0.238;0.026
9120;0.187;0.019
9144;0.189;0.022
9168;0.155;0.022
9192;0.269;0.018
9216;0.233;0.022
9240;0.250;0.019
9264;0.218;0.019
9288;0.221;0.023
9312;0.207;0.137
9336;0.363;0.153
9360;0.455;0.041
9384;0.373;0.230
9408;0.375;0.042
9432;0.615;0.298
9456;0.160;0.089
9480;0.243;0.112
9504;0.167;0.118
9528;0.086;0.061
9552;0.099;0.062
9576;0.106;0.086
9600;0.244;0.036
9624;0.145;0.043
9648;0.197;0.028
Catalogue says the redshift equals 1.16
